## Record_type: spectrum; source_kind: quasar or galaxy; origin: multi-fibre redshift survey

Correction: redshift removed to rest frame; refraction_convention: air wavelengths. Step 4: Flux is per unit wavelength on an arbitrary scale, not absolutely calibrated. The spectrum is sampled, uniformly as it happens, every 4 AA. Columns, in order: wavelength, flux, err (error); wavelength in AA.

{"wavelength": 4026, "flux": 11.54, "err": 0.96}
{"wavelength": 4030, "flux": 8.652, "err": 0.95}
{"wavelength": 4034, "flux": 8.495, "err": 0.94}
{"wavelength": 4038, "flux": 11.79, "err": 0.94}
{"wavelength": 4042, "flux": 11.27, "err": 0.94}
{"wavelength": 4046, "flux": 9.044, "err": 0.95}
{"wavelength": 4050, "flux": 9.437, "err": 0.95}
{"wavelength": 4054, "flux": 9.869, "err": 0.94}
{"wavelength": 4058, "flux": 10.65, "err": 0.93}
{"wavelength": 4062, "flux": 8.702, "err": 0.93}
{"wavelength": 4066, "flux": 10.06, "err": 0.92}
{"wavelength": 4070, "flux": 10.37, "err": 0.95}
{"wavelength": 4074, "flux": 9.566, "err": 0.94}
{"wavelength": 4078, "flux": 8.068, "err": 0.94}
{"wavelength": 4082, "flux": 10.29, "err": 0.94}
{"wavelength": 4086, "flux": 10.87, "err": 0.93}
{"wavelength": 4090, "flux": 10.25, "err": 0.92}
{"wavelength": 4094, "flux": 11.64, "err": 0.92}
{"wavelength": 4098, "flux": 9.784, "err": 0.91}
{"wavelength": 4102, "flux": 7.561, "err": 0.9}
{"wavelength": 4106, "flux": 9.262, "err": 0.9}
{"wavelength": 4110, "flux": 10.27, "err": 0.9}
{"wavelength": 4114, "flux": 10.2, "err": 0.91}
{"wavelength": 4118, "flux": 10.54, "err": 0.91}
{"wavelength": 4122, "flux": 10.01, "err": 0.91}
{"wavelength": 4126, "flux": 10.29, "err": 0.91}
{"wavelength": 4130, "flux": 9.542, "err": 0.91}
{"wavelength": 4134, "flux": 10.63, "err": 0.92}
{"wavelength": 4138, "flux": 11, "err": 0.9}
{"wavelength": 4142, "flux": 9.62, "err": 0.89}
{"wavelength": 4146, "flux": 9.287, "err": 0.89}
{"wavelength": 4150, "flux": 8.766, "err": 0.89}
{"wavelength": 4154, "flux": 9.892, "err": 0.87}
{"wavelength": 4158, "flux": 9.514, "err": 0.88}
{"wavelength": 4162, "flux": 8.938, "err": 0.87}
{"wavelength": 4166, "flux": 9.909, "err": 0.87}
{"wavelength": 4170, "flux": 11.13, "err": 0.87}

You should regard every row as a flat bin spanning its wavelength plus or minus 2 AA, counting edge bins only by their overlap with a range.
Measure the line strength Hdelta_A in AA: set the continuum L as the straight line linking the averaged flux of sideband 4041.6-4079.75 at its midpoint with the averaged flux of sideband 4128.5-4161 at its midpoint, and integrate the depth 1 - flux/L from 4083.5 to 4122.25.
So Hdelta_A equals -1.4 AA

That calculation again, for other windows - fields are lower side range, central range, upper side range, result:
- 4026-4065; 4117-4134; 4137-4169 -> -0.79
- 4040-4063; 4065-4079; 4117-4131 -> 0.51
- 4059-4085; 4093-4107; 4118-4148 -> 0.55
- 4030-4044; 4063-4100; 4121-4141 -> 0.72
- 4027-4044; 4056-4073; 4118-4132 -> 0.30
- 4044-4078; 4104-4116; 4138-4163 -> -0.46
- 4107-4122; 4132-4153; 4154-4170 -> 0.14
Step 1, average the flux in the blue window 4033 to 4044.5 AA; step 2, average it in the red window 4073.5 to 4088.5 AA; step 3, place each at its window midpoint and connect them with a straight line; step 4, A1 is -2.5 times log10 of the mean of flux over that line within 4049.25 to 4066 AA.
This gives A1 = 0.05 mag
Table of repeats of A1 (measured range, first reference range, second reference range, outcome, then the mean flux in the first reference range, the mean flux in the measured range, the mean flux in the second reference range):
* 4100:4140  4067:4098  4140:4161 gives -0.024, 10.1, 9.93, 9.39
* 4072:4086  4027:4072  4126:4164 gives 0.034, 9.89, 9.53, 9.72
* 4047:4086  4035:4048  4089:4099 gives 0.094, 10.5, 9.71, 10.7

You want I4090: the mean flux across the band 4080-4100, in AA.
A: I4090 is 10.6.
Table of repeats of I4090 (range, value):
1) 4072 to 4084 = 9.31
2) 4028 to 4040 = 9.65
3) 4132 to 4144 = 10.4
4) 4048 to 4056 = 9.65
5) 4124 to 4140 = 10.4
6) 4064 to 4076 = 10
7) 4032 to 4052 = 10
